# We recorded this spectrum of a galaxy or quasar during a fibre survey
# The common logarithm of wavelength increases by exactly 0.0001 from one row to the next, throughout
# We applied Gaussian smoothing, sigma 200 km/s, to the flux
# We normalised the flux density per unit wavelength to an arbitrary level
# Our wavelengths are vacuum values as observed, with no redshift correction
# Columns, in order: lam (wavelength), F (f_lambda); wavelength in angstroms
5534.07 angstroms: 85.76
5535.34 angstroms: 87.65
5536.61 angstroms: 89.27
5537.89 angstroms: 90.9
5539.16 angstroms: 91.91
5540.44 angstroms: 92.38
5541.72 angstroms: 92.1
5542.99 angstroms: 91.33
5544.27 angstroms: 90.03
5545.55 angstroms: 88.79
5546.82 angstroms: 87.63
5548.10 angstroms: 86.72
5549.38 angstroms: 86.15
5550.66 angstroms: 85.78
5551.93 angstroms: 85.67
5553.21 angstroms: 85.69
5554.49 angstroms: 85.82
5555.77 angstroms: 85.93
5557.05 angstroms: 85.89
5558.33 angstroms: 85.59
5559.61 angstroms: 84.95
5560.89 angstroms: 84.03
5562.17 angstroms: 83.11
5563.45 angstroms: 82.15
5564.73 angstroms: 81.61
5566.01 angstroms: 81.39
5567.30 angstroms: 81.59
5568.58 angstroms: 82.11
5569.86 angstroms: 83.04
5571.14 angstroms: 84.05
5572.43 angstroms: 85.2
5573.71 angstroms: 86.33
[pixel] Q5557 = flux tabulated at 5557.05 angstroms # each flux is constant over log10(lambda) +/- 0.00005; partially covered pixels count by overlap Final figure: 85.89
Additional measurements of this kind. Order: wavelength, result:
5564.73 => 81.61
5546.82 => 87.63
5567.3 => 81.59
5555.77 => 85.93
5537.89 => 90.9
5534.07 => 85.76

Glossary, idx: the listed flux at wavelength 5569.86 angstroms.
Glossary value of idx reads 83.04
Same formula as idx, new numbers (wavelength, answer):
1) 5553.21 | 85.69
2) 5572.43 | 85.2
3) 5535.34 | 87.65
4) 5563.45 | 82.15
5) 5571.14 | 84.05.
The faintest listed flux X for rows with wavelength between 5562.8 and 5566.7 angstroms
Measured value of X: 81.39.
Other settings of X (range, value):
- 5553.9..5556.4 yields 85.82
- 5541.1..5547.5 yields 87.63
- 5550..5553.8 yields 85.67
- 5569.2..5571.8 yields 83.04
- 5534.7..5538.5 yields 87.65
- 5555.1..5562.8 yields 83.11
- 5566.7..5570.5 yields 81.59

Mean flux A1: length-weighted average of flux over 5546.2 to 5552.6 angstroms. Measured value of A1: 86.4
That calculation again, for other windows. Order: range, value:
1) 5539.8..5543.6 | 91.9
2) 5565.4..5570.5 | 82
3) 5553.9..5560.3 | 85.6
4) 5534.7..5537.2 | 88.8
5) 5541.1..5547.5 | 90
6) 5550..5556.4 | 85.8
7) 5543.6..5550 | 87.8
